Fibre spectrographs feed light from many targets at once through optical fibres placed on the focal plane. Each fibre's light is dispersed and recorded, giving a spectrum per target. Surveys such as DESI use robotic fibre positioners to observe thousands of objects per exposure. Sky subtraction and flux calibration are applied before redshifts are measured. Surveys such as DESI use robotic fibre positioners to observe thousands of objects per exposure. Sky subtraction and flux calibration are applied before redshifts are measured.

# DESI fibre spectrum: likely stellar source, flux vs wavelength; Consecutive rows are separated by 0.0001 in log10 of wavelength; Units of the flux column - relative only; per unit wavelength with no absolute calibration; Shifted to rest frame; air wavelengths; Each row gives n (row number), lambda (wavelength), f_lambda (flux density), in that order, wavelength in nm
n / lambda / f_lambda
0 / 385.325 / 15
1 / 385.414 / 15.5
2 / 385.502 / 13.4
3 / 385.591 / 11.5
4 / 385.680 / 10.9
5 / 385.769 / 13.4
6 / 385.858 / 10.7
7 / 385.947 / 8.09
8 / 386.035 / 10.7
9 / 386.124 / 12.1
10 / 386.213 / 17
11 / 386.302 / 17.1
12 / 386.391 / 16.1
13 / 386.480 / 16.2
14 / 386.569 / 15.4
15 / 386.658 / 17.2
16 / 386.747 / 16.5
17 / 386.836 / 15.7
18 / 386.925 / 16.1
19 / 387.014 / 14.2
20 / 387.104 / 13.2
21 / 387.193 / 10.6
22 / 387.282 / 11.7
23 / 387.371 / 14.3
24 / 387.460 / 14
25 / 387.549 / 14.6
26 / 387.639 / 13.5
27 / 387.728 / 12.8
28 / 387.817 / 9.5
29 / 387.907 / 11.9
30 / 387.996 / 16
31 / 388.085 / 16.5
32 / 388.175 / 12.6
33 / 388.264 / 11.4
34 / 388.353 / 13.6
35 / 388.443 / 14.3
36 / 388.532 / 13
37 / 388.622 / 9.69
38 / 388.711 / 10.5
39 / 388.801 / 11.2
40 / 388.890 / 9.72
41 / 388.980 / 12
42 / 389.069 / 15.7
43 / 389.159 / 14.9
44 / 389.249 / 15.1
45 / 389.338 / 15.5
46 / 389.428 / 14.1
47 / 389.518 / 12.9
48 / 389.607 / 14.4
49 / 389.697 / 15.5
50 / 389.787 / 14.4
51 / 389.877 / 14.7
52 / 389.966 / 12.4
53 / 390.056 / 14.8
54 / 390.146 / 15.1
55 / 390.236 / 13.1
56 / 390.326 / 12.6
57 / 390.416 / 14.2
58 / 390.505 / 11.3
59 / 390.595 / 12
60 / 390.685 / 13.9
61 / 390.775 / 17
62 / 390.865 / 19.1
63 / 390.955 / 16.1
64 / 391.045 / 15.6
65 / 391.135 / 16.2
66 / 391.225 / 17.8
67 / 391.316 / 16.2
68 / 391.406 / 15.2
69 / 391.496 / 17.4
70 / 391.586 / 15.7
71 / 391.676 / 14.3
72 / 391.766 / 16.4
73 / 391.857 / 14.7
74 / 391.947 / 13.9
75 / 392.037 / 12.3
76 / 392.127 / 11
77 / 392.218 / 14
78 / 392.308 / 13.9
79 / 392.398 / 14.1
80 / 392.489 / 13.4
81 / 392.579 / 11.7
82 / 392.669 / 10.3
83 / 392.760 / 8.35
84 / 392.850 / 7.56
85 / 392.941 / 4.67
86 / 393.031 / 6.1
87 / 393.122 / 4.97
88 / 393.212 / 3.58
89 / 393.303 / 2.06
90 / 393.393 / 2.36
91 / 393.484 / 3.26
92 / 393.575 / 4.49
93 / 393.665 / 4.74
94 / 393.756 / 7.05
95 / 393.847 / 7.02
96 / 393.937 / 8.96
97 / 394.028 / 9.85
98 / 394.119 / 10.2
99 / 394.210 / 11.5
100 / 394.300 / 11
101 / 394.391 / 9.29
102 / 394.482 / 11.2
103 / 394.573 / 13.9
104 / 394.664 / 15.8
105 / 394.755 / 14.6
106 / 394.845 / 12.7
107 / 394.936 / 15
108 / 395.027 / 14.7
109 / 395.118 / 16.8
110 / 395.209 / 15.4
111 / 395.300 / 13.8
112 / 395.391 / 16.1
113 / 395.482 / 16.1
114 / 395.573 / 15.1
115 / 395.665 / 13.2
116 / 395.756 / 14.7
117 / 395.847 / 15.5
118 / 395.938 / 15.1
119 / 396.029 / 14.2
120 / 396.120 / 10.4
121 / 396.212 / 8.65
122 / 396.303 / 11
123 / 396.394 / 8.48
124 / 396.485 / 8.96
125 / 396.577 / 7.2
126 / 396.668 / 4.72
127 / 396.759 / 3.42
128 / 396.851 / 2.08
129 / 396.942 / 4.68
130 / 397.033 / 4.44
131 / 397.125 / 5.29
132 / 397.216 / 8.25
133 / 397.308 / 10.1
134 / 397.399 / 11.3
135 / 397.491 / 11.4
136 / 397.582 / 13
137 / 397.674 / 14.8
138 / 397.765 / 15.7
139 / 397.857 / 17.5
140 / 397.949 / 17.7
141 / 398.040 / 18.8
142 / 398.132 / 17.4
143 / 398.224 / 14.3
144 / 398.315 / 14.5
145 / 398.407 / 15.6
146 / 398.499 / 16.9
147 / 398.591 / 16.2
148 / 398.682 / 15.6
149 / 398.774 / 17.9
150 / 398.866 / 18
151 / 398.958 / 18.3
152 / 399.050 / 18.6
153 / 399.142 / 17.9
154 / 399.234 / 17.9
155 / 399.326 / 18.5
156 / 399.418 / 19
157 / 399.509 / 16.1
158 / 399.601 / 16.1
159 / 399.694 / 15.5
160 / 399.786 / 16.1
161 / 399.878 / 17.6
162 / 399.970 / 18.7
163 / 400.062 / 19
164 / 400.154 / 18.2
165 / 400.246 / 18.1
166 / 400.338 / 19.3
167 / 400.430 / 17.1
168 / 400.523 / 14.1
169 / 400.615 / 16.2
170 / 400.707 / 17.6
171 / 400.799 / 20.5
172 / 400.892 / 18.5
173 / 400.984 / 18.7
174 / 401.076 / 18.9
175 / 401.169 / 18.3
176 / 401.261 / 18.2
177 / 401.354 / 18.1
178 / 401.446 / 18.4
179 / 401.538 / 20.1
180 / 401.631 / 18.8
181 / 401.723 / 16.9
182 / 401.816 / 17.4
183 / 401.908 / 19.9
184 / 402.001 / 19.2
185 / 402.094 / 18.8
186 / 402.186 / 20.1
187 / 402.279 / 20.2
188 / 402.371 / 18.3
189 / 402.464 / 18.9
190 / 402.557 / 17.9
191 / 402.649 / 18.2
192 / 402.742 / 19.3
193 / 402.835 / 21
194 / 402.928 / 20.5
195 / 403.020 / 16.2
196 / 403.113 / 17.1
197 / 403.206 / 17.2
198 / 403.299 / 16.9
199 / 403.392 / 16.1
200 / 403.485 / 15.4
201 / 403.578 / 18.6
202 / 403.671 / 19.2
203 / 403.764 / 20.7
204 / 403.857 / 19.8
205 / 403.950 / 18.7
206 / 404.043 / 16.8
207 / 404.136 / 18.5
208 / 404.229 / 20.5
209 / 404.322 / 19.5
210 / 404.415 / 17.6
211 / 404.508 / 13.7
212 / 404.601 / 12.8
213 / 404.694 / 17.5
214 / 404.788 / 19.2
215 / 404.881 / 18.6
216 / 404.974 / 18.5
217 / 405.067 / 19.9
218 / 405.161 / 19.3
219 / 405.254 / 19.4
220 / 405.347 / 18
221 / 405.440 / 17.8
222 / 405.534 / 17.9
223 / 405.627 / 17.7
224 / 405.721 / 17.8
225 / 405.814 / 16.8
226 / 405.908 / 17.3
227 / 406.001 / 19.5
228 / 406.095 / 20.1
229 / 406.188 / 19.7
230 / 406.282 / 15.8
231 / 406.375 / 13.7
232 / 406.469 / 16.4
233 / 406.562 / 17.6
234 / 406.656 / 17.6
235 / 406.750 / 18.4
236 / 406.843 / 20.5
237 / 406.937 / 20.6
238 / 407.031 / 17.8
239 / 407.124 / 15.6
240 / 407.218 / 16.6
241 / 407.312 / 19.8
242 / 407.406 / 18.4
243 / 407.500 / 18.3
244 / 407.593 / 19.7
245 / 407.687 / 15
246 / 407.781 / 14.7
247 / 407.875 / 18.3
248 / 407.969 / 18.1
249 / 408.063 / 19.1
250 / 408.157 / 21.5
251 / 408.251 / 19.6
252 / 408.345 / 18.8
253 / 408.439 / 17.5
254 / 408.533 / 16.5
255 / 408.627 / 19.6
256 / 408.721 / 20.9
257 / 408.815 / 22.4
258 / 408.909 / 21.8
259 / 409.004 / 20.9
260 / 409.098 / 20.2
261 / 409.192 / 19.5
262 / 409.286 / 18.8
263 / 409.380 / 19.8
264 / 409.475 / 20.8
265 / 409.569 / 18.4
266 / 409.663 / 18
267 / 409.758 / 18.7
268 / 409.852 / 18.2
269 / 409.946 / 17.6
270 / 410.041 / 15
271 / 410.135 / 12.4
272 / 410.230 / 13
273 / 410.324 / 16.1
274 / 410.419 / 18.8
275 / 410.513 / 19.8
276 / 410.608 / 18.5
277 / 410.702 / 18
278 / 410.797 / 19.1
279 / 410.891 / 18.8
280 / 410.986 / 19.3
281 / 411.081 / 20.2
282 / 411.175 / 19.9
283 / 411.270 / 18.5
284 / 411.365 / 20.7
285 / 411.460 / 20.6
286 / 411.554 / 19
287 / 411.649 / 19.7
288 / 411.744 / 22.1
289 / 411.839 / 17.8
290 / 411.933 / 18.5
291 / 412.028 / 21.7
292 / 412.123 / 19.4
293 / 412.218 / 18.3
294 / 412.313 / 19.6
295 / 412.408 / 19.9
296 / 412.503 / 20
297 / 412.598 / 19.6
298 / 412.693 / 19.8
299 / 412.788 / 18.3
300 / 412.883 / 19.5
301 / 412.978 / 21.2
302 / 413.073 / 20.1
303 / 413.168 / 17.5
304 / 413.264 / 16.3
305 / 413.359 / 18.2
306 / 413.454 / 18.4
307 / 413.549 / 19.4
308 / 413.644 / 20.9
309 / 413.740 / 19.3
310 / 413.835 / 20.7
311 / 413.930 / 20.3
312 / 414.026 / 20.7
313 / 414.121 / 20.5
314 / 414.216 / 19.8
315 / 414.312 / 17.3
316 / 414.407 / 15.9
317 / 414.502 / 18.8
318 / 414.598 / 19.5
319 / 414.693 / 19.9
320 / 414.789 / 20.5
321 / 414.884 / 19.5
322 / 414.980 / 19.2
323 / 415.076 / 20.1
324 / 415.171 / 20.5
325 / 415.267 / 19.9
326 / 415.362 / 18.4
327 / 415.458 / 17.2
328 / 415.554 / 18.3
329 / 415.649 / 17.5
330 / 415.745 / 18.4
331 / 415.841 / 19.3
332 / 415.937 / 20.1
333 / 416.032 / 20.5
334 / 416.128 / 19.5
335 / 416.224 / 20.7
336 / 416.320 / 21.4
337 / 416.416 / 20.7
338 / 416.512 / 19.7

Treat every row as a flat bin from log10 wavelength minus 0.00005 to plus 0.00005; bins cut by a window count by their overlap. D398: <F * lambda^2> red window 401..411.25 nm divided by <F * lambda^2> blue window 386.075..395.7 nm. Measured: 1.54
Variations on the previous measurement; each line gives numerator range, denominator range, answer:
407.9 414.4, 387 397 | 1.74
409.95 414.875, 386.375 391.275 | 1.52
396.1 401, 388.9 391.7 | 1.01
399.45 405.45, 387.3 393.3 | 1.48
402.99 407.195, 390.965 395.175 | 1.69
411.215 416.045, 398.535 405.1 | 1.14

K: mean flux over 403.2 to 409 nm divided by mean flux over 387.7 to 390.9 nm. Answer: 1.35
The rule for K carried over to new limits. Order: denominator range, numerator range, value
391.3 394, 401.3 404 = 1.87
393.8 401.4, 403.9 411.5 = 1.29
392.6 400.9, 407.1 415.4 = 1.50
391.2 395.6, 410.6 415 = 1.70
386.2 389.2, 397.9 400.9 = 1.26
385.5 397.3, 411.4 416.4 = 1.59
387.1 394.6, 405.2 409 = 1.51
